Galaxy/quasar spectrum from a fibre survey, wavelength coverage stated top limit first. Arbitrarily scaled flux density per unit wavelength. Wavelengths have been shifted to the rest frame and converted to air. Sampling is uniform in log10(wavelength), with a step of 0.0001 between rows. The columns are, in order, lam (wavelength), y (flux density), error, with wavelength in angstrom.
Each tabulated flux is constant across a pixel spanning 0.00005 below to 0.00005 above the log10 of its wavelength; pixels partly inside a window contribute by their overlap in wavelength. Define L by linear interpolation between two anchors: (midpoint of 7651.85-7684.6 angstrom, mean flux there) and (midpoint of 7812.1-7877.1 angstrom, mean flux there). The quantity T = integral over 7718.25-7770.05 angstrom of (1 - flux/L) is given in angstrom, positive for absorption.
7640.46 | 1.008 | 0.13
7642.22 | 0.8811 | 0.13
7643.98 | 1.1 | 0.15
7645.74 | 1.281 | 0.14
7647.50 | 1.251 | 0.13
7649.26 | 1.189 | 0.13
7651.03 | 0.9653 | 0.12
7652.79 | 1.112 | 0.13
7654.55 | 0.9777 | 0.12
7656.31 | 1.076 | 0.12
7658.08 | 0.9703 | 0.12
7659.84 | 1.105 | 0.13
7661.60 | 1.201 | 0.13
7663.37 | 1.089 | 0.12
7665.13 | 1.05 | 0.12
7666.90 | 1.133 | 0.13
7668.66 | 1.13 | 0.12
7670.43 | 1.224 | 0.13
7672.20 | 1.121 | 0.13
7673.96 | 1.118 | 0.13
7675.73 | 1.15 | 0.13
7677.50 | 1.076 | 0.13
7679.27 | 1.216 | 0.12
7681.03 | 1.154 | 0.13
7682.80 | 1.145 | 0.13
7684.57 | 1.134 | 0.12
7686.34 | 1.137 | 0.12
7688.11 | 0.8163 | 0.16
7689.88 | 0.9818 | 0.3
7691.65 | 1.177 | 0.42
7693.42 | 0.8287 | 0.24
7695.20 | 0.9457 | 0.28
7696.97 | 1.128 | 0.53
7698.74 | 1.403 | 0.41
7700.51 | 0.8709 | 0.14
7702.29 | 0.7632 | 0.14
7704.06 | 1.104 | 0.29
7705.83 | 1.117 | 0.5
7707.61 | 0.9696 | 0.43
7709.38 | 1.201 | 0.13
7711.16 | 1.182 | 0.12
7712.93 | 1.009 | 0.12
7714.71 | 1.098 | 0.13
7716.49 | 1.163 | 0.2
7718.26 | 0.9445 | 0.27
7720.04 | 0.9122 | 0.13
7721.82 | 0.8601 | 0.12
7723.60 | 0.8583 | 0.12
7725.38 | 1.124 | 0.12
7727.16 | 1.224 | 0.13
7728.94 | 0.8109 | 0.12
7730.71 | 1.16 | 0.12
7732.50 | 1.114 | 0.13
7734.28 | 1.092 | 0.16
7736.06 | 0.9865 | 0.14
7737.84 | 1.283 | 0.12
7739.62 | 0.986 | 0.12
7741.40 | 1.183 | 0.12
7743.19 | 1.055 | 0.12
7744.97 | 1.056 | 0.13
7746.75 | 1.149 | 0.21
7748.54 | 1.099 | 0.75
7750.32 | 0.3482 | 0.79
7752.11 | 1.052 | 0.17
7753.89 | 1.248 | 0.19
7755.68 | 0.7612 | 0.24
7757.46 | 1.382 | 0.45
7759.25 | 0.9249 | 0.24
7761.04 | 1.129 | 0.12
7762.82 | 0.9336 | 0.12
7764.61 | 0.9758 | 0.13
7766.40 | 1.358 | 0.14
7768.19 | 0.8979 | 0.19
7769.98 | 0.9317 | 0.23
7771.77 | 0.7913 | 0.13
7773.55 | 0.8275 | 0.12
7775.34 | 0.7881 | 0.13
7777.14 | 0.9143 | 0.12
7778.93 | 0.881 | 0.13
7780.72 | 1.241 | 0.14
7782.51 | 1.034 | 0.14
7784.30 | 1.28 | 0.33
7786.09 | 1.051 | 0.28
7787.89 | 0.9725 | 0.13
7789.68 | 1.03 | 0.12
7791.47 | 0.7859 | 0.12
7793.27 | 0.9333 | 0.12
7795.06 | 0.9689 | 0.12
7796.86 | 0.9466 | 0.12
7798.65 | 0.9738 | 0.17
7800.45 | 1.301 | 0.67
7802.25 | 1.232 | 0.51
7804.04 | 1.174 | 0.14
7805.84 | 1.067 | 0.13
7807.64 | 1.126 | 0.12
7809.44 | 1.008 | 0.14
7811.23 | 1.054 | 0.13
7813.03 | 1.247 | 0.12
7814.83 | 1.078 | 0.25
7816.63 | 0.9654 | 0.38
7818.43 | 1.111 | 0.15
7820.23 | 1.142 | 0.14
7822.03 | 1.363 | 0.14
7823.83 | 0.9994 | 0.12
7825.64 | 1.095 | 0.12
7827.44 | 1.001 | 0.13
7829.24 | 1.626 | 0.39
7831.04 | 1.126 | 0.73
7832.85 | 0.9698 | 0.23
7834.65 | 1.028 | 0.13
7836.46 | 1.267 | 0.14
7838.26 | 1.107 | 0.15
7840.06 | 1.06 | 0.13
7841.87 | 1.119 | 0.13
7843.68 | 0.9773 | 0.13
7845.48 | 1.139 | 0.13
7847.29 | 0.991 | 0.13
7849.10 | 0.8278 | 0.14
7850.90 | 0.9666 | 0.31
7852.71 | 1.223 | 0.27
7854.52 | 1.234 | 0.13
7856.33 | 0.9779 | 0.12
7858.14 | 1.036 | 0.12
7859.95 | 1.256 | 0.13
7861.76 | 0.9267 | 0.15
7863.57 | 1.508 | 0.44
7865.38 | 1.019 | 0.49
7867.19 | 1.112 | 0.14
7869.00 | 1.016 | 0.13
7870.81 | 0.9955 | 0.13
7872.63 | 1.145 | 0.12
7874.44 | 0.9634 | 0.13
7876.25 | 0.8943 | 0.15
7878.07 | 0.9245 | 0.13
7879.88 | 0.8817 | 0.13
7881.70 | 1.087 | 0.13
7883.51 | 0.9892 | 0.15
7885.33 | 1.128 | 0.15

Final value 3.6 angstrom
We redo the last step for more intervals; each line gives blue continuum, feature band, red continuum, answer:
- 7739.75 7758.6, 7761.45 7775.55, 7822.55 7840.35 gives 1.4 angstrom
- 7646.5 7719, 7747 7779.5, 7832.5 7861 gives 3.5 angstrom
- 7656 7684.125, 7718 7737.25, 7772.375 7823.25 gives 1.4 angstrom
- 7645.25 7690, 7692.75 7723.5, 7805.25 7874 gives 2.2 angstrom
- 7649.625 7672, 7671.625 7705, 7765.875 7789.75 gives 0.0 angstrom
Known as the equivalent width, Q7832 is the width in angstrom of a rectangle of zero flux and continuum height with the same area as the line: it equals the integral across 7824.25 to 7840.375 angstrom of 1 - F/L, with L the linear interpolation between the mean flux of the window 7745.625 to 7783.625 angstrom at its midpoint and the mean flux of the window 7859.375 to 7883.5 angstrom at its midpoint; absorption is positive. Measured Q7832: -1.8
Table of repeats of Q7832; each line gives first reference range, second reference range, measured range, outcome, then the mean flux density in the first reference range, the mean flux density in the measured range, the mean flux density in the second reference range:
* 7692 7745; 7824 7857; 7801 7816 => -0.6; 1.05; 1.12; 1.09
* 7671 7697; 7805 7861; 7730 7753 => 0.9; 1.08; 1.04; 1.1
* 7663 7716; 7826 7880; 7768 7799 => 3.5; 1.08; 0.96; 1.08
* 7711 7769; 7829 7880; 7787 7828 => -0.3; 1.04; 1.07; 1.08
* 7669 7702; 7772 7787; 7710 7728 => 0.2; 1.08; 1.04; 0.993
